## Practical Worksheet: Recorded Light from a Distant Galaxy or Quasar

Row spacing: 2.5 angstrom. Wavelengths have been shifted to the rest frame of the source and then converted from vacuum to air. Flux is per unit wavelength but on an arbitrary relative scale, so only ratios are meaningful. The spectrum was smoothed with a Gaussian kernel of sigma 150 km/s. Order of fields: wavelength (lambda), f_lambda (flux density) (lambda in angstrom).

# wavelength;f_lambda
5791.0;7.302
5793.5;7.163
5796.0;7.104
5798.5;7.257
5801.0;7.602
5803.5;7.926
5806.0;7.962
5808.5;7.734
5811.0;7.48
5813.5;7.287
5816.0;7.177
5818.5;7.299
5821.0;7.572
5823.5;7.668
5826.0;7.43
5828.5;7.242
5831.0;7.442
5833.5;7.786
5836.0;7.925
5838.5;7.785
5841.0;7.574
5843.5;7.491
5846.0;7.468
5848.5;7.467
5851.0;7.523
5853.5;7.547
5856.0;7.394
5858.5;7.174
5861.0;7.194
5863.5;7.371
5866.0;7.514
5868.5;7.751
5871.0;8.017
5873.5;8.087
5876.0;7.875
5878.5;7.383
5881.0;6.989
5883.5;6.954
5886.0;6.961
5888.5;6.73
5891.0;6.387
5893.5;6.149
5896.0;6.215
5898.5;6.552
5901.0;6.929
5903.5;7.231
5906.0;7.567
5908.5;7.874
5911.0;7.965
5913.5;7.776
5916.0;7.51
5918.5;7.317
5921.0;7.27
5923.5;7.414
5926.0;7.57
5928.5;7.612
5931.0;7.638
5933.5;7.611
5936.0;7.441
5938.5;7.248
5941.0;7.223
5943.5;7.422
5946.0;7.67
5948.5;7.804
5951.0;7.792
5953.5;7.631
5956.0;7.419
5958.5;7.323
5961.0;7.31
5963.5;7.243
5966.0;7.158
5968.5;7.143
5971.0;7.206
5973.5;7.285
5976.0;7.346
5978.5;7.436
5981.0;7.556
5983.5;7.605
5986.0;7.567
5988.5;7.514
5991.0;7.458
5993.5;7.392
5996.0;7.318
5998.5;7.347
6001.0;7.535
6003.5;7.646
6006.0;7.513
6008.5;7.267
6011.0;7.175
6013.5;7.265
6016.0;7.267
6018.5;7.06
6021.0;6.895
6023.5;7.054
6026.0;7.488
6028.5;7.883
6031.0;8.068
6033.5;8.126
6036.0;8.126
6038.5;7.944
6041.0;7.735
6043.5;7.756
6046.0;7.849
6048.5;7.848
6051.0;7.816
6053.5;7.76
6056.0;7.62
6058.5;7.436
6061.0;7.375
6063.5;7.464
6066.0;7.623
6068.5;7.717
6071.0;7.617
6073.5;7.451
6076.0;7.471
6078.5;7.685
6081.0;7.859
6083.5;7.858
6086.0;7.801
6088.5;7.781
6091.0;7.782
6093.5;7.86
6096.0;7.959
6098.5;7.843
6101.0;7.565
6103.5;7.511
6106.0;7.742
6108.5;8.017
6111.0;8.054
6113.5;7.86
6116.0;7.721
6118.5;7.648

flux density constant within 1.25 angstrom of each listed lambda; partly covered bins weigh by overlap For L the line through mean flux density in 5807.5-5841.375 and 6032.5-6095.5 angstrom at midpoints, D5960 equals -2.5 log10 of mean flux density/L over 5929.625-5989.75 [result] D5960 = 0.029 mag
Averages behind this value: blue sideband 7.53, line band 7.44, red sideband 7.74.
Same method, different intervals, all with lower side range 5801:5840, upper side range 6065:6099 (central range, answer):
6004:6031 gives 0.05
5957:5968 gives 0.06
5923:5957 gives 0.02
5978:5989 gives 0.02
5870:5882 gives -0.01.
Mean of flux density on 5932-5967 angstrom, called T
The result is 7.45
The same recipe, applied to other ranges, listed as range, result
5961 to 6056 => 7.5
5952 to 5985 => 7.36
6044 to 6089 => 7.67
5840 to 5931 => 7.33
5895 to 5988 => 7.41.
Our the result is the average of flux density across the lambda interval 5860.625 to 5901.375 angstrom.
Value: 7.12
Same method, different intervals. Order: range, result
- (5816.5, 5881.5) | 7.54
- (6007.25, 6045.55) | 7.55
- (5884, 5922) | 7.09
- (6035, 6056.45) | 7.83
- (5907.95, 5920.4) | 7.66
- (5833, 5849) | 7.64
